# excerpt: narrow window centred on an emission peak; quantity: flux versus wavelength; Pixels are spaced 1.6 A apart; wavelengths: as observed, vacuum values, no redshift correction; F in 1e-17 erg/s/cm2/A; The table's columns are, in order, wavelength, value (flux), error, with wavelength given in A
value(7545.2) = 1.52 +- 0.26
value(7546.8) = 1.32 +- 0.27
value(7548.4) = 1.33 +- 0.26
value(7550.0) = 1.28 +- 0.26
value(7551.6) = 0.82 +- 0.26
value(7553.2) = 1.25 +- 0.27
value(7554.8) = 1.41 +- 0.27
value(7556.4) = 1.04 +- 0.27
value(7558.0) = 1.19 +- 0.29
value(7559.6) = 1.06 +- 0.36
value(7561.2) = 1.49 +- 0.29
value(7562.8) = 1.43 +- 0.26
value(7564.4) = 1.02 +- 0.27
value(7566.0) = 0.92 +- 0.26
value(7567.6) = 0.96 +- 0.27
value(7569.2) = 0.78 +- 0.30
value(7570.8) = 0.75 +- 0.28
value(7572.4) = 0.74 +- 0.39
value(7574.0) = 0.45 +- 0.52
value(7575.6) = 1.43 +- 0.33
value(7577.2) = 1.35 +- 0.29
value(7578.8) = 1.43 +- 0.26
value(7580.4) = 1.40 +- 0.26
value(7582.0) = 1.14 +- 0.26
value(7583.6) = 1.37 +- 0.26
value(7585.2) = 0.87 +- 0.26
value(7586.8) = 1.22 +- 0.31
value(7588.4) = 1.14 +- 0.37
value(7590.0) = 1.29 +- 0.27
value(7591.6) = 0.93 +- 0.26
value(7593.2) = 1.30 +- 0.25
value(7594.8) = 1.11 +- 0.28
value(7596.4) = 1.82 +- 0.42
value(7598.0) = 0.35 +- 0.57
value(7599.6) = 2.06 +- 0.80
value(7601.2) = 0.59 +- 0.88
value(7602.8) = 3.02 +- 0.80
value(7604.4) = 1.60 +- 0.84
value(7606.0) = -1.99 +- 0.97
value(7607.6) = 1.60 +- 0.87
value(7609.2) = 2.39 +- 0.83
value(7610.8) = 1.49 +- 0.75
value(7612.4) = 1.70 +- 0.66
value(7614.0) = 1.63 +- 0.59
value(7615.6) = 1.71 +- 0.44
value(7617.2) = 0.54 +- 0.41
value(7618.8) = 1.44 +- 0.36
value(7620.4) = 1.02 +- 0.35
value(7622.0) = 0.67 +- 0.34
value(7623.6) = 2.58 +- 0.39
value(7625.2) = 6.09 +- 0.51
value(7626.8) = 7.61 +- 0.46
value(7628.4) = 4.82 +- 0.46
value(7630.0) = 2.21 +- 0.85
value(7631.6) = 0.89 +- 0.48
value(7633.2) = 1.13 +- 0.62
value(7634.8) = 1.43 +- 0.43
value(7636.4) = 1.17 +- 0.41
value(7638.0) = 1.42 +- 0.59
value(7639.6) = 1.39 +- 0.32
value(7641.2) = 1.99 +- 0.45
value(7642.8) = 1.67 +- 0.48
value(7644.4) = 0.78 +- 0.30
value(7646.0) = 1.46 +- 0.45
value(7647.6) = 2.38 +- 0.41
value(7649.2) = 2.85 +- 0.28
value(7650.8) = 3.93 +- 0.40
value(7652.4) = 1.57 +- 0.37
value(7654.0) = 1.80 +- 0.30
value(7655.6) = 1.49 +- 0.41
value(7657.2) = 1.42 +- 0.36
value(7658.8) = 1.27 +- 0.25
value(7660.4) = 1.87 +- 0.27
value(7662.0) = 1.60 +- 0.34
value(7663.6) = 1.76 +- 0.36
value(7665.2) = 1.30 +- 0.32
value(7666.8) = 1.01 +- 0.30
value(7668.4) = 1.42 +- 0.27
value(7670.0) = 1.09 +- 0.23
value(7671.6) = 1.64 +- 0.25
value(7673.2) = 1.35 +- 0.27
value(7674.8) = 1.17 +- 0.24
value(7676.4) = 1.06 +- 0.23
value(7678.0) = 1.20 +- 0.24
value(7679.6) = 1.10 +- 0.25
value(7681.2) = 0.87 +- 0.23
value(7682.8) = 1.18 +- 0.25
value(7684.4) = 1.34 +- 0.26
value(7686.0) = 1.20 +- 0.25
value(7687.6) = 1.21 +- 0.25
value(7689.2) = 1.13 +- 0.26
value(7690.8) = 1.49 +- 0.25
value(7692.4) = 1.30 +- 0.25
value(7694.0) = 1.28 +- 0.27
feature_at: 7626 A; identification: H-alpha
